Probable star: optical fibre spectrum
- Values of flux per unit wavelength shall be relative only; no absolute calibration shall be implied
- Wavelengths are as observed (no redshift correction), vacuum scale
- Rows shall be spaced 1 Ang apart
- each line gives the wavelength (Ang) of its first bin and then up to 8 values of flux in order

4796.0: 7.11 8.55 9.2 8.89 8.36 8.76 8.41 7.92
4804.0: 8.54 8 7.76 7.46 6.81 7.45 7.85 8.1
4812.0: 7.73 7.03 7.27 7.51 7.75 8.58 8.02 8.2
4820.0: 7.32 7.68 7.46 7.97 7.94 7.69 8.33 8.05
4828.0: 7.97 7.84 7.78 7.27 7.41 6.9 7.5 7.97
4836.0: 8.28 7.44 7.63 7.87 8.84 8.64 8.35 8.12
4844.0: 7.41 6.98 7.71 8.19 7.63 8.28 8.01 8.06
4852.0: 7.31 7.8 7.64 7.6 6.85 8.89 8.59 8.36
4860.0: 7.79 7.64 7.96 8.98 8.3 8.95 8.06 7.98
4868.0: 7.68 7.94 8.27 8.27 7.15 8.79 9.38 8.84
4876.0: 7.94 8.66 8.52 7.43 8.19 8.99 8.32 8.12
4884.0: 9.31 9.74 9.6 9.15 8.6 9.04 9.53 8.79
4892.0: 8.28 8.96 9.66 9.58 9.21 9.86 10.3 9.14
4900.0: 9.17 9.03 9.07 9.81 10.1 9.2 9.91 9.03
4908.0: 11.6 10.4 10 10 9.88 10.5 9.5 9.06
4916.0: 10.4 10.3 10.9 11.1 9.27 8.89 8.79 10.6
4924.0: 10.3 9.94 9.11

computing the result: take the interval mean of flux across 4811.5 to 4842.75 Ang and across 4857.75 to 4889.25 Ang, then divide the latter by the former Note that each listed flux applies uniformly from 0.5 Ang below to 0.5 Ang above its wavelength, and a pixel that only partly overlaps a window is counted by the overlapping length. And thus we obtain 1.08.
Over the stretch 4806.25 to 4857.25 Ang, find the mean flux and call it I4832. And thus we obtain 7.77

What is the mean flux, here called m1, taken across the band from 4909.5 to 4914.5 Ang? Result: 9.98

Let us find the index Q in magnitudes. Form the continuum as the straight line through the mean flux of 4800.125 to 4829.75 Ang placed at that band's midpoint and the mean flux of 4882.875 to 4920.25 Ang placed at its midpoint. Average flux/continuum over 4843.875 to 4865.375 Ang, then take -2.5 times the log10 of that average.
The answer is 0.09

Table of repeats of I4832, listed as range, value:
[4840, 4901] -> 8.45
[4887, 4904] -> 9.27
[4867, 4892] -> 8.58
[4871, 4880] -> 8.33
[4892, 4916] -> 9.68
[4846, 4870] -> 8.02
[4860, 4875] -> 8.24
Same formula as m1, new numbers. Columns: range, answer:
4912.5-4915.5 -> 9.69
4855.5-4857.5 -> 7.87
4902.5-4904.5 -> 9.96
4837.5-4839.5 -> 7.75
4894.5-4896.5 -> 9.39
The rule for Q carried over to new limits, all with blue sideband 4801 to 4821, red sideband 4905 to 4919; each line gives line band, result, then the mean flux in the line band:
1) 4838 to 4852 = 0.08 mag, 7.97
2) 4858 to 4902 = 0.08 mag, 8.69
